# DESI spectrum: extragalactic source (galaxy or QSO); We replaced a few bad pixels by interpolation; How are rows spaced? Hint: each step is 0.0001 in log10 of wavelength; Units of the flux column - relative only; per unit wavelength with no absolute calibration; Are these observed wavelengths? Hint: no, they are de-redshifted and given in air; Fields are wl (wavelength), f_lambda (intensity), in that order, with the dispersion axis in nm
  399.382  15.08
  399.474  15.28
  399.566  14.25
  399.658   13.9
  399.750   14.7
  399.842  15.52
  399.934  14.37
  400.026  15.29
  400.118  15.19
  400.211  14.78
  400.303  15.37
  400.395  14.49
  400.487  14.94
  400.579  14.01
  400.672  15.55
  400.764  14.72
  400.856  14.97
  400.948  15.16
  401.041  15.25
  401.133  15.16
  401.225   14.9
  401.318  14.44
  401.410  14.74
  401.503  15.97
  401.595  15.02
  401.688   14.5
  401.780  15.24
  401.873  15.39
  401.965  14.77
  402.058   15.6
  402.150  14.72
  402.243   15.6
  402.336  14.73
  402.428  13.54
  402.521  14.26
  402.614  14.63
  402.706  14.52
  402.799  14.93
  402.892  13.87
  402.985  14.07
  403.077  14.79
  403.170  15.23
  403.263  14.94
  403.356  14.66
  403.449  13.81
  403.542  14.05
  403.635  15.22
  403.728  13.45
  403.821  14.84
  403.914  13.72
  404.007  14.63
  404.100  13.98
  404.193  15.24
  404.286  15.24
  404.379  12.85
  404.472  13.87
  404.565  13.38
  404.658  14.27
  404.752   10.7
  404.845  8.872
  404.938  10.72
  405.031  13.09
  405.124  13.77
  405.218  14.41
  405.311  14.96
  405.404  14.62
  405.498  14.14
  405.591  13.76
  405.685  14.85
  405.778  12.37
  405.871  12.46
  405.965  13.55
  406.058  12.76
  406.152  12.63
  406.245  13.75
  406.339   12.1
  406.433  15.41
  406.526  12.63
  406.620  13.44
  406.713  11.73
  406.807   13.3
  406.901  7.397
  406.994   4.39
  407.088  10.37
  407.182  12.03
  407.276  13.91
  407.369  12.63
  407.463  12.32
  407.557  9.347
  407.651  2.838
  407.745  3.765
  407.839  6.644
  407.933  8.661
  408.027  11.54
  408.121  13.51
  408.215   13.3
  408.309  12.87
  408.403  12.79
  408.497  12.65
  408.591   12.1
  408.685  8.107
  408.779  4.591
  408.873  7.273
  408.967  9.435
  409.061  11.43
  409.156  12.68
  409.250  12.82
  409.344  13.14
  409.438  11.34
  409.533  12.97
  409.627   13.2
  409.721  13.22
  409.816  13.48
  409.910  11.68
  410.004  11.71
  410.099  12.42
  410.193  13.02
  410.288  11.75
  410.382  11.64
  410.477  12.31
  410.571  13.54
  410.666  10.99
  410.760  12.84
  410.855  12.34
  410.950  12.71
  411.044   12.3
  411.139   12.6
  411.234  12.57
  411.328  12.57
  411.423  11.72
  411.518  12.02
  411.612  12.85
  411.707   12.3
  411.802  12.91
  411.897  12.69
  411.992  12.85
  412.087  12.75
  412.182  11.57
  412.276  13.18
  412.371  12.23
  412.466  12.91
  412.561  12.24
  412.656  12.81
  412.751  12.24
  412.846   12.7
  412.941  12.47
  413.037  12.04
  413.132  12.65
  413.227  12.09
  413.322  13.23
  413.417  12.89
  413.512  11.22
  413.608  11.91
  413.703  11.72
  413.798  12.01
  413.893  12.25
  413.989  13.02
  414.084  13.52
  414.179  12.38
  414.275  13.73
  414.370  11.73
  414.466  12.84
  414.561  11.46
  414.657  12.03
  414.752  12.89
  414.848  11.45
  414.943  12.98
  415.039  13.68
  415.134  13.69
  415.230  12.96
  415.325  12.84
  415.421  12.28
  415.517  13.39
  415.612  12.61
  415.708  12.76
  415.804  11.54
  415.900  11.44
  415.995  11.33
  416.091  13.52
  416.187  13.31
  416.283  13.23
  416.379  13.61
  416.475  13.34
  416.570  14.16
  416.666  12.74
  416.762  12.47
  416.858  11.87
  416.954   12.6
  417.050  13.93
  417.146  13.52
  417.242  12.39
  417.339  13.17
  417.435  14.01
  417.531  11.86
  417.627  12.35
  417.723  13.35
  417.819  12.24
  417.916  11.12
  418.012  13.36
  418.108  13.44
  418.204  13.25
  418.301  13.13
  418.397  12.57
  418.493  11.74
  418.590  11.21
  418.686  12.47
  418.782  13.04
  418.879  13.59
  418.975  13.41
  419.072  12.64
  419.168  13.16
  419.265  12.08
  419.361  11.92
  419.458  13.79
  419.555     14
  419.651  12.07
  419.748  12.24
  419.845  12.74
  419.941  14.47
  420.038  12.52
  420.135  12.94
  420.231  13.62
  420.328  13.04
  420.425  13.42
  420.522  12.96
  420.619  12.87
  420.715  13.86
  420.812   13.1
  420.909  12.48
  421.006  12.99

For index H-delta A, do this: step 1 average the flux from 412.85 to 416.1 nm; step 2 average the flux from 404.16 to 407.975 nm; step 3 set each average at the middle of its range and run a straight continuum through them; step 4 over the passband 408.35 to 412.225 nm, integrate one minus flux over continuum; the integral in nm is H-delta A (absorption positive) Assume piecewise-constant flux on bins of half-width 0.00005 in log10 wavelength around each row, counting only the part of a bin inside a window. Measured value 0.08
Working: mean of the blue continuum 11.9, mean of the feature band 12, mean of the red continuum 12.5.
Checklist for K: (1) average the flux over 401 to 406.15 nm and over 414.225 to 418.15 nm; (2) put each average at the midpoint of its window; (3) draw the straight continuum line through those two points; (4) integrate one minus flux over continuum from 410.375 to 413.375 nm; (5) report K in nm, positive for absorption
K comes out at 0.17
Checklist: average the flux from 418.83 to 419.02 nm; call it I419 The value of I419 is 13.5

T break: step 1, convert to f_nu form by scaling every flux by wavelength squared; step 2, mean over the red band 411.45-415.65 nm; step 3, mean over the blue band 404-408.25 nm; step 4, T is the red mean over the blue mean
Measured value 1.08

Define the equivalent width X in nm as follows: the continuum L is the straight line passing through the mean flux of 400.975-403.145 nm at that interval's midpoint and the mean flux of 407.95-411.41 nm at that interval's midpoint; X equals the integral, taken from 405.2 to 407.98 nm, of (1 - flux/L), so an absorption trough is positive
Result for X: 0.34 nm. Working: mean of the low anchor 14.8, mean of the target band 11.5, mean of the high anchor 11.9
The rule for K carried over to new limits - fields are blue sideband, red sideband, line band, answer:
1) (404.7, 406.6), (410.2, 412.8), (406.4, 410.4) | 0.542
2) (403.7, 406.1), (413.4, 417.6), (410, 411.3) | 0.069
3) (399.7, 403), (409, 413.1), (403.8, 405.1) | 0.081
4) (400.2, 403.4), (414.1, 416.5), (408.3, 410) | 0.281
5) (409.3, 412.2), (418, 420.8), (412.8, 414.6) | 0.030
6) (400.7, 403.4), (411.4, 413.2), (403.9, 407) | 0.233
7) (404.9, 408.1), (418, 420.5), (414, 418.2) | -0.058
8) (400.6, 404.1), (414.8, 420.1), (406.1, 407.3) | 0.206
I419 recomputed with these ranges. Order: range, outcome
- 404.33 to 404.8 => 13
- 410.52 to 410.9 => 12.4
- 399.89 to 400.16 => 15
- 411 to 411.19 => 12.4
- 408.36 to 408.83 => 10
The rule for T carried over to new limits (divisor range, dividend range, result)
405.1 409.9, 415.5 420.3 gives 1.16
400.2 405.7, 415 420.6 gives 0.96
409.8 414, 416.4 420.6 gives 1.07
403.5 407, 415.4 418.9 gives 1.03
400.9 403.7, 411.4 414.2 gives 0.89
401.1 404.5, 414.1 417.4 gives 0.93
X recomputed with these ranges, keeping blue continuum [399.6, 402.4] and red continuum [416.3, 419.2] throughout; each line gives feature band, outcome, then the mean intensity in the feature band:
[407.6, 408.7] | 0.32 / 9.95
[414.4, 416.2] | 0.08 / 12.6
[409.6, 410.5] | 0.09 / 12.4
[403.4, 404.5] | 0.03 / 14.2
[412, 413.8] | 0.15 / 12.4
